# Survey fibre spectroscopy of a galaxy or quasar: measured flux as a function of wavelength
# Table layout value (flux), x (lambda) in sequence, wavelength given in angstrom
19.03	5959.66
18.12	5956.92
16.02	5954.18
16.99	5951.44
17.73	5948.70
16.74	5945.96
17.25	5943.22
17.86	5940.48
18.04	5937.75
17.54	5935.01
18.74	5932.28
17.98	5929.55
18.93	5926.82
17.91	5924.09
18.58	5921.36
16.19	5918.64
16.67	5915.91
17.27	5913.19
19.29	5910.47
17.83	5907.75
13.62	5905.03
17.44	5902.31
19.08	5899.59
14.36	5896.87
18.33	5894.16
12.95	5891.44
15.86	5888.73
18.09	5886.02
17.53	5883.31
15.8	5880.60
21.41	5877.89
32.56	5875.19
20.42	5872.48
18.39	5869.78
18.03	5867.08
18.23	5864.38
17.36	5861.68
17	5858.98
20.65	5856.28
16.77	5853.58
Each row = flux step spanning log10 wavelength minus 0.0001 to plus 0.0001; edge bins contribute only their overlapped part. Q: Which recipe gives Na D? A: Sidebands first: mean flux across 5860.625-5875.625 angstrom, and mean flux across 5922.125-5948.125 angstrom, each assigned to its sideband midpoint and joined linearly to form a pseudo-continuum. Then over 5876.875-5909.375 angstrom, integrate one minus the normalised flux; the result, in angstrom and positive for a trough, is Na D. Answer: 4.21 angstrom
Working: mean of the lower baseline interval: 20.2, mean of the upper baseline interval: 17.9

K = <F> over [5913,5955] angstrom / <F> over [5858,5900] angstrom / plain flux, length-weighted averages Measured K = 0.95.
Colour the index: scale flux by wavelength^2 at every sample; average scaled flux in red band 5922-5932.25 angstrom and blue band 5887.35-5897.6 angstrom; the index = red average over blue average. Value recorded 1.20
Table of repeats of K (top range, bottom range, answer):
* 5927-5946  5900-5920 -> 1.05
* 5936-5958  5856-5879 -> 0.85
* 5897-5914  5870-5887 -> 0.82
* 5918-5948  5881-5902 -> 1.07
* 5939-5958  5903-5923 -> 1.01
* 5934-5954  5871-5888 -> 0.84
